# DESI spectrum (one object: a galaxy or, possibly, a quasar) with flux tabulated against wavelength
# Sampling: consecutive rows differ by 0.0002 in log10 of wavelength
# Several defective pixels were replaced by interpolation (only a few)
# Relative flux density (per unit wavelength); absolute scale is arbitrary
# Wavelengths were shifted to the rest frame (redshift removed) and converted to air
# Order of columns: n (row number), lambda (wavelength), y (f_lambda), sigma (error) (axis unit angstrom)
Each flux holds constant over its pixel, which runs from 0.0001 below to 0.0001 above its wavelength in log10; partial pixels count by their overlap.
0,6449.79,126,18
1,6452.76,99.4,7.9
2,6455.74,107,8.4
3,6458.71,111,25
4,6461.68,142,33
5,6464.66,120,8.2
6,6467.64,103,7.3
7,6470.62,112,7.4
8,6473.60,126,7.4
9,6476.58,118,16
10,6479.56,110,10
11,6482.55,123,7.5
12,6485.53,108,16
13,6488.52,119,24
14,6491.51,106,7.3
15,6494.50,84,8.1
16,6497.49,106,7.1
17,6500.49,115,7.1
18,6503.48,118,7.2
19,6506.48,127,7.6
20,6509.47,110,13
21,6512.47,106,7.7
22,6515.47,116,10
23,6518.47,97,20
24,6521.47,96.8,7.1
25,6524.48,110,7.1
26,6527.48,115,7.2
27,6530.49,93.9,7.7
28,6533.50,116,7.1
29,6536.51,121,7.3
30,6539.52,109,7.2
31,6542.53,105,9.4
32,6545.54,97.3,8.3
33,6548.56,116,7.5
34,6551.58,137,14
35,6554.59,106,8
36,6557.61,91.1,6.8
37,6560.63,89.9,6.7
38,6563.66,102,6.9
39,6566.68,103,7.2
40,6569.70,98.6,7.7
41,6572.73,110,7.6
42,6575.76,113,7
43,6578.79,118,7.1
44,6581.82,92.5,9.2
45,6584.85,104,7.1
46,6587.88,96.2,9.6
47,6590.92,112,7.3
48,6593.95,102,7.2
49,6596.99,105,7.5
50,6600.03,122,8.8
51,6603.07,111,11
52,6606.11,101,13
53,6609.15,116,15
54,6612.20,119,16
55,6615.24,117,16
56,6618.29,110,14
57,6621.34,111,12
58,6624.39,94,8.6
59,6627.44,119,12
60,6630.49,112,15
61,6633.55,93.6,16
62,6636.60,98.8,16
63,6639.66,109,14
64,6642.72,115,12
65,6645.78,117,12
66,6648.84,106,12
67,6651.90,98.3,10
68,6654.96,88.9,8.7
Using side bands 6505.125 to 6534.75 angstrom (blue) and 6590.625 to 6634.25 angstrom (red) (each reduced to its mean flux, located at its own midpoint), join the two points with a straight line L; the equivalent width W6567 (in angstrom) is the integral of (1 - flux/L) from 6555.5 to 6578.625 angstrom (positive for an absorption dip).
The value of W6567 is 1.5 angstrom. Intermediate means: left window 109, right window 110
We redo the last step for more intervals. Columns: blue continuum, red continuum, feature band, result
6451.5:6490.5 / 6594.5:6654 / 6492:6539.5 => 1.9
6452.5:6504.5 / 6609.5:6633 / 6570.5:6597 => 1.4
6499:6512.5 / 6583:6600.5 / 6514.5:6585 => 2.7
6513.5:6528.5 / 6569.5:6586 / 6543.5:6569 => 0.4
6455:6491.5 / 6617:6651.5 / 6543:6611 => 2.5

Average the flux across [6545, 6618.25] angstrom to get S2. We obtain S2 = 108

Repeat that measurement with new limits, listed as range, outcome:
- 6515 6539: 108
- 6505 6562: 108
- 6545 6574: 105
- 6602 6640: 109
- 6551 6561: 105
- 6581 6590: 98.9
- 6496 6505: 113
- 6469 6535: 111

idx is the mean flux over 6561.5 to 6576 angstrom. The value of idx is 104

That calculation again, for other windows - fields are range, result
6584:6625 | 109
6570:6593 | 106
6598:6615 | 114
